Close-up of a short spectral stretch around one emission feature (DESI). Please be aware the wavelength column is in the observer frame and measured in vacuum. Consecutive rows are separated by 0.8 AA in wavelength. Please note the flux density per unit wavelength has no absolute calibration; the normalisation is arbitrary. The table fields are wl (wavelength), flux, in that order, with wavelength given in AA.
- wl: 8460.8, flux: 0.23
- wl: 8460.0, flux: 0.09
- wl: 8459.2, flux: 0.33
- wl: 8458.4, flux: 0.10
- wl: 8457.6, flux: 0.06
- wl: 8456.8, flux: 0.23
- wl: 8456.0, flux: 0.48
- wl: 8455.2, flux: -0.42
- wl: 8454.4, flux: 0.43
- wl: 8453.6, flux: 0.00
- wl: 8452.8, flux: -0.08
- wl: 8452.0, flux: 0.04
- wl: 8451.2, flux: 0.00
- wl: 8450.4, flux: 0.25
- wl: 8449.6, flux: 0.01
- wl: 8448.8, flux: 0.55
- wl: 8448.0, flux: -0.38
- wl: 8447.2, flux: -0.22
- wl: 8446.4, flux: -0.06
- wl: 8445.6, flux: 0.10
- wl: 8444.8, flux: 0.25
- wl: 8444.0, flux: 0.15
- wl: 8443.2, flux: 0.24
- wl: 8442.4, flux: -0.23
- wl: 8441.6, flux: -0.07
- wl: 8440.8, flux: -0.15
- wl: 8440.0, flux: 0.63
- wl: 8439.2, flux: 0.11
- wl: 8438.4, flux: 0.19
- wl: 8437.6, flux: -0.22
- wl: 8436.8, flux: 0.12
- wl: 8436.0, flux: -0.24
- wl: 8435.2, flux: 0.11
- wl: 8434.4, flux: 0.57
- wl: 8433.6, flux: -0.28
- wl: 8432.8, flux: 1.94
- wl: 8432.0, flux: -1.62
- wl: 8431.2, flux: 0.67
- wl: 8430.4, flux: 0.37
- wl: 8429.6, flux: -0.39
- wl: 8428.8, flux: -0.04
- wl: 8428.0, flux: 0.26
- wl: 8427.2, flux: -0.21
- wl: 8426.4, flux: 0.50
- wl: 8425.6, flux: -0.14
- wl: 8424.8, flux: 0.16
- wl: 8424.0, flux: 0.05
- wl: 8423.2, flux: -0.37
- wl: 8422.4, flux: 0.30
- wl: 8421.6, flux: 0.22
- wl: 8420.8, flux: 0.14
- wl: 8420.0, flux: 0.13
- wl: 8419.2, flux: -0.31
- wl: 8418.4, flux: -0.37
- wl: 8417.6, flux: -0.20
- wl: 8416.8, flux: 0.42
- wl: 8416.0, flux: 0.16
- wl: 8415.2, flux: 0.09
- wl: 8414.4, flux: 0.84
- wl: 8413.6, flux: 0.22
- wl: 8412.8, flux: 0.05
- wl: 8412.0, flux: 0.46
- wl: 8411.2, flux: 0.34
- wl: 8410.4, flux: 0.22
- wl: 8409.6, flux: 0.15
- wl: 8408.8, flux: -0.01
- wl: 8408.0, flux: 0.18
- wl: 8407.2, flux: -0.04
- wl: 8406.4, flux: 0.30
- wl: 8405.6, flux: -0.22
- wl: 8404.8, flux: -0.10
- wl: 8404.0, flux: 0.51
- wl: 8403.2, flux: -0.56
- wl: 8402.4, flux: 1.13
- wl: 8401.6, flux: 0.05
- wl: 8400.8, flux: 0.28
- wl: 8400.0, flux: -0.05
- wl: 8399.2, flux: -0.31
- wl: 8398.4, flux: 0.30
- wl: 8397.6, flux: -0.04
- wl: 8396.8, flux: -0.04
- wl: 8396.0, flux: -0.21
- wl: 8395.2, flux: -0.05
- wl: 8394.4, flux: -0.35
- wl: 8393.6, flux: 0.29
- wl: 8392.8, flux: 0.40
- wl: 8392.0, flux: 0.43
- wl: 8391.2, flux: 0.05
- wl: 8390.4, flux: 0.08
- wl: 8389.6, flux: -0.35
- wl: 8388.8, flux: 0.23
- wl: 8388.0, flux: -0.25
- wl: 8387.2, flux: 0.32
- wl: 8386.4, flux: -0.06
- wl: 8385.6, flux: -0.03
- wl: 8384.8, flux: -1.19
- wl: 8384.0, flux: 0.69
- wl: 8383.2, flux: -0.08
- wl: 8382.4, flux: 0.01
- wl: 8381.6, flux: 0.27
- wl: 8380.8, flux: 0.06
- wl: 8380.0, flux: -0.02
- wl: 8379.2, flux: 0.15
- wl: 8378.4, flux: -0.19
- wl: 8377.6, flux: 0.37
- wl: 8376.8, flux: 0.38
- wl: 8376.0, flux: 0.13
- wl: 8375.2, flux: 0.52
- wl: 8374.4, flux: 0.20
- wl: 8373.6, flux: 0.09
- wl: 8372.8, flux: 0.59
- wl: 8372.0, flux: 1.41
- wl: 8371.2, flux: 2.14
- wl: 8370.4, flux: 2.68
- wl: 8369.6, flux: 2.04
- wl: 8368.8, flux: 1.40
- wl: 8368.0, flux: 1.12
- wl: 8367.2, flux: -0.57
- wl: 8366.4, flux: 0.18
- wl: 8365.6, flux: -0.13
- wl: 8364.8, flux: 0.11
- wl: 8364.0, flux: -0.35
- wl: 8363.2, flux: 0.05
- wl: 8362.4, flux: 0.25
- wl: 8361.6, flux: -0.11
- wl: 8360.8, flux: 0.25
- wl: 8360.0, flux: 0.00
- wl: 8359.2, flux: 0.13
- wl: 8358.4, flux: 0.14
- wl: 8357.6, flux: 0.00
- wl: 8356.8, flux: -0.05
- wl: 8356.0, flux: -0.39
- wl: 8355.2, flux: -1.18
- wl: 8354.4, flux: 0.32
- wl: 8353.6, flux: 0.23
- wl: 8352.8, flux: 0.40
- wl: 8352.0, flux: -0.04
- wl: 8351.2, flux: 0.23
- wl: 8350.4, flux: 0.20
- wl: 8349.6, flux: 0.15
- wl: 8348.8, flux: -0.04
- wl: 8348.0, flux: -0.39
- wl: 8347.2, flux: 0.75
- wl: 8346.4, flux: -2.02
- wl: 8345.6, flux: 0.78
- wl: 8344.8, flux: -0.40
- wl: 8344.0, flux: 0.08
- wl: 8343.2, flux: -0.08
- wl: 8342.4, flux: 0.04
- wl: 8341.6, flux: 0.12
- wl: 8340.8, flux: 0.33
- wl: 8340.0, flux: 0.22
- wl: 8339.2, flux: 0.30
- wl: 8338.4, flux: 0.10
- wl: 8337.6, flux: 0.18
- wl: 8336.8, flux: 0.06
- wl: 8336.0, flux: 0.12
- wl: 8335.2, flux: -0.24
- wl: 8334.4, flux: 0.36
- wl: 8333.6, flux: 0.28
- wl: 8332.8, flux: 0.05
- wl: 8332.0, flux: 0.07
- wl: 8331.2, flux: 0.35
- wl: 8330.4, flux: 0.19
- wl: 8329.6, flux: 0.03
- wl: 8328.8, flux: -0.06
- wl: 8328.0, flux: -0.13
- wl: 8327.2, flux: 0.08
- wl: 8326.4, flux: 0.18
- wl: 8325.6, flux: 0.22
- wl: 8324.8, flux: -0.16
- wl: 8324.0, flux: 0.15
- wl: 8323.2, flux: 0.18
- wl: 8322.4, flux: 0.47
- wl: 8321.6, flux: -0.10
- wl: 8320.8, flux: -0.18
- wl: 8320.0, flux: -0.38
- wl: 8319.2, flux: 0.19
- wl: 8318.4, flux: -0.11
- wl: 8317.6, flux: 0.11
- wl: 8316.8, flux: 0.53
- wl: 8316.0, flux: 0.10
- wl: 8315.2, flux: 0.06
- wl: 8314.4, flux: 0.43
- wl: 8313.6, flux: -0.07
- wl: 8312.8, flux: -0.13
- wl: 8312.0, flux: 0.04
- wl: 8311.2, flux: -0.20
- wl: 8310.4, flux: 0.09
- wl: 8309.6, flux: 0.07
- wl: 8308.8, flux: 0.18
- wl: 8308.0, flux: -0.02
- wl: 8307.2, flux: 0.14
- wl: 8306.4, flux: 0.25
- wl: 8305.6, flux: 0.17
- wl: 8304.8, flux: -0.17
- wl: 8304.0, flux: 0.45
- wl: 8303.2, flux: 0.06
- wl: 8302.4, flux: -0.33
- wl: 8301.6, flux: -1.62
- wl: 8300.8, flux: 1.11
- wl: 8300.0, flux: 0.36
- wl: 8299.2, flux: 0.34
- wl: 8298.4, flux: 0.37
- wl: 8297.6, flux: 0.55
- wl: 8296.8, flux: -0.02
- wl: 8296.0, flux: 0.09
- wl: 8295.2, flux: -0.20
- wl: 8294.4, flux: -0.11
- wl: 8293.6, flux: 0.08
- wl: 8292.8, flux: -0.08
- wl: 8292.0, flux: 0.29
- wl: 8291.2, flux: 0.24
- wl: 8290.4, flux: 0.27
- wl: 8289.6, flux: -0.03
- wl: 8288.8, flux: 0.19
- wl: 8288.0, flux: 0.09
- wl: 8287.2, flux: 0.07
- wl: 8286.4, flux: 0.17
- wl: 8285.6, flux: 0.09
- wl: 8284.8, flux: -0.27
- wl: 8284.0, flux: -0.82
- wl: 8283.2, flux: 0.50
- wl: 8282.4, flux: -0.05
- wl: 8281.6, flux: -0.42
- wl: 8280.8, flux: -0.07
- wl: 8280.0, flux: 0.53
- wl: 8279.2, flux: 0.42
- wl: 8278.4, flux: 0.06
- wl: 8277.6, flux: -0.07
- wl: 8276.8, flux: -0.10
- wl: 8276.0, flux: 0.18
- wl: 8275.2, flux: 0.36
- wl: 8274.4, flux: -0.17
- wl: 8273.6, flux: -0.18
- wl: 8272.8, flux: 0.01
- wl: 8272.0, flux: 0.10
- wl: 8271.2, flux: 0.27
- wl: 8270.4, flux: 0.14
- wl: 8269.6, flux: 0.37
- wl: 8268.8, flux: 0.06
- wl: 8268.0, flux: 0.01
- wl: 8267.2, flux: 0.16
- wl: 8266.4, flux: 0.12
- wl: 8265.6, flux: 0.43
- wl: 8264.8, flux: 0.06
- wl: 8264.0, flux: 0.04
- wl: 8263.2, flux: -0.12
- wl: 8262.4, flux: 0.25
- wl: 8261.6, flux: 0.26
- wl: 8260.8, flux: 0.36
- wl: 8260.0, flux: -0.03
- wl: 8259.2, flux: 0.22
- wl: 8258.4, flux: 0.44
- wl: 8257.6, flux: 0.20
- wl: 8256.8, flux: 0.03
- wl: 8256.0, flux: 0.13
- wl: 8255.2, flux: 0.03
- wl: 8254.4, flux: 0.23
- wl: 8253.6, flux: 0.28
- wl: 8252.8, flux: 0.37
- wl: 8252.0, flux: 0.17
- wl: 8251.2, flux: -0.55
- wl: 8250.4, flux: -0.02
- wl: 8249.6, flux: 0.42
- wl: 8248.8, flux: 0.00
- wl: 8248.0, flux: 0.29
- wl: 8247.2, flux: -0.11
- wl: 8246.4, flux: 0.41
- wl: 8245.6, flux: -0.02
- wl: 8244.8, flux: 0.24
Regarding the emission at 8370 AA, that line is H-gamma 4340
